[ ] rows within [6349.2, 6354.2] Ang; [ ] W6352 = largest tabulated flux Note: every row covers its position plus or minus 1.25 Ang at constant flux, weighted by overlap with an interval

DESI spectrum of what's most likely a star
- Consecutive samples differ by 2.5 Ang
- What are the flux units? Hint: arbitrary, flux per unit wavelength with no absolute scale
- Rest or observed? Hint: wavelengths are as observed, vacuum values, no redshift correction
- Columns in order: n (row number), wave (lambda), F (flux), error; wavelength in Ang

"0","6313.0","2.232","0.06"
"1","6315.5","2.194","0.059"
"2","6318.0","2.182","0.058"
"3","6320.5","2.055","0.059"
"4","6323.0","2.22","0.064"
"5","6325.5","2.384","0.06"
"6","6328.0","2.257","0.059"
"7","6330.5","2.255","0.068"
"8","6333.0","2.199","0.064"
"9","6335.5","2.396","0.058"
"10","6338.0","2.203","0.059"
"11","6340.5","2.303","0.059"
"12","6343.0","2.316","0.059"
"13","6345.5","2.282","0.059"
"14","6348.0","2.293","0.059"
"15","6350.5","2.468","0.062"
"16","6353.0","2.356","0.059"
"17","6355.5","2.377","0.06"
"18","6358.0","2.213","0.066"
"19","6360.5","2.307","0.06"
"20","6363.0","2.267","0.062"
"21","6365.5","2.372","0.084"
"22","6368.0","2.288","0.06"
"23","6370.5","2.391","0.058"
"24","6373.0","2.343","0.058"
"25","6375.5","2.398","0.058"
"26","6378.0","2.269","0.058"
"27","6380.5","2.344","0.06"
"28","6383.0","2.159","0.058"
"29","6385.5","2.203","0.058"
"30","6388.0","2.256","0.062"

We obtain 2.468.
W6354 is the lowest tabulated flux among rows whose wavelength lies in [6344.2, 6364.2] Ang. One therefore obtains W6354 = 2.213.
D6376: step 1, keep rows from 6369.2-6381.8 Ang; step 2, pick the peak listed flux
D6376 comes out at 2.398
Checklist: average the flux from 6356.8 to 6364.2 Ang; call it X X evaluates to 2.26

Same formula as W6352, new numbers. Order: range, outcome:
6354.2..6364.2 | 2.377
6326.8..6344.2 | 2.396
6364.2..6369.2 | 2.372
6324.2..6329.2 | 2.384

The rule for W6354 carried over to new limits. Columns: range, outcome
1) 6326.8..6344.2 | 2.199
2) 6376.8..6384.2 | 2.159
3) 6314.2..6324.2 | 2.055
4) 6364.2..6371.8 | 2.288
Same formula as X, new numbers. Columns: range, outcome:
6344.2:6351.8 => 2.35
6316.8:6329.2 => 2.22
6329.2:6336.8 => 2.28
